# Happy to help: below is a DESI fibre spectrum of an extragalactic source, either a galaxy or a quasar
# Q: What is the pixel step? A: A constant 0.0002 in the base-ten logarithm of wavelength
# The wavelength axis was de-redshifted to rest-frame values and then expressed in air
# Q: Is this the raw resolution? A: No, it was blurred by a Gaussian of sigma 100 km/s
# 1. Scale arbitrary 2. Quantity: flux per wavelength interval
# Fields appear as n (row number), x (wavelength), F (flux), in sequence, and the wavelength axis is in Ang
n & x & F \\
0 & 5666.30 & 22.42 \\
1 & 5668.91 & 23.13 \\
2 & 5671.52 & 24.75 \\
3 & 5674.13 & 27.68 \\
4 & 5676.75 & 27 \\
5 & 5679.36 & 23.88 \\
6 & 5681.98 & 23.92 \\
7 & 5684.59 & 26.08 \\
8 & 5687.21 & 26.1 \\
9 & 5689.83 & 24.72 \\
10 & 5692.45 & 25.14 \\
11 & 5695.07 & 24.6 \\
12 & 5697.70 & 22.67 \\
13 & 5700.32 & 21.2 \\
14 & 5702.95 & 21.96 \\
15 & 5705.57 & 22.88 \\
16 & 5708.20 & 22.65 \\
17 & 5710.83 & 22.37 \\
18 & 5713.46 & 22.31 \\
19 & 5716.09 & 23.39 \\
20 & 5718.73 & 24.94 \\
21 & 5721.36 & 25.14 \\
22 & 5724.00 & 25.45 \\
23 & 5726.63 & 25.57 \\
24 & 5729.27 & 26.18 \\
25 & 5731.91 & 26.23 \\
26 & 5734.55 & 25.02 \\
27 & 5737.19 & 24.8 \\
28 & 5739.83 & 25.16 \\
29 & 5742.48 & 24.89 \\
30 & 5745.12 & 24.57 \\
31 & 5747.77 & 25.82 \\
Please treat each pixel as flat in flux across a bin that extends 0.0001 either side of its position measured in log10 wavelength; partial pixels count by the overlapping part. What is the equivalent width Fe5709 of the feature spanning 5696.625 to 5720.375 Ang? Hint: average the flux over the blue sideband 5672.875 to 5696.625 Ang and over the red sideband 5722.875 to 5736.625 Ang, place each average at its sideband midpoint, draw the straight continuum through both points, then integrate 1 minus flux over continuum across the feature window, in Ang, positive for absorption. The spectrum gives 2.6 Ang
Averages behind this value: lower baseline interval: 25.4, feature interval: 22.7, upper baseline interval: 25.7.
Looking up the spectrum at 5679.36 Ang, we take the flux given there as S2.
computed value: 23.88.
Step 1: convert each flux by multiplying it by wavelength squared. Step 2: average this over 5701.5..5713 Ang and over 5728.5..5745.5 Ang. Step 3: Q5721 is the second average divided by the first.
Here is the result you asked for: 1.14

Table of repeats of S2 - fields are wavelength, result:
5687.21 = 26.1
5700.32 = 21.2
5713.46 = 22.31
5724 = 25.45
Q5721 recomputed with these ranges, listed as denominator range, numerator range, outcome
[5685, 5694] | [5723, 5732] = 1.03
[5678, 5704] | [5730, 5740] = 1.07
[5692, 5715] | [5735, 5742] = 1.11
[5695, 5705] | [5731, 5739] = 1.14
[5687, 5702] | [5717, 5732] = 1.08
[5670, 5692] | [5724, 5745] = 1.01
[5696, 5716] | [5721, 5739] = 1.15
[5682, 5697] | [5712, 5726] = 0.98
